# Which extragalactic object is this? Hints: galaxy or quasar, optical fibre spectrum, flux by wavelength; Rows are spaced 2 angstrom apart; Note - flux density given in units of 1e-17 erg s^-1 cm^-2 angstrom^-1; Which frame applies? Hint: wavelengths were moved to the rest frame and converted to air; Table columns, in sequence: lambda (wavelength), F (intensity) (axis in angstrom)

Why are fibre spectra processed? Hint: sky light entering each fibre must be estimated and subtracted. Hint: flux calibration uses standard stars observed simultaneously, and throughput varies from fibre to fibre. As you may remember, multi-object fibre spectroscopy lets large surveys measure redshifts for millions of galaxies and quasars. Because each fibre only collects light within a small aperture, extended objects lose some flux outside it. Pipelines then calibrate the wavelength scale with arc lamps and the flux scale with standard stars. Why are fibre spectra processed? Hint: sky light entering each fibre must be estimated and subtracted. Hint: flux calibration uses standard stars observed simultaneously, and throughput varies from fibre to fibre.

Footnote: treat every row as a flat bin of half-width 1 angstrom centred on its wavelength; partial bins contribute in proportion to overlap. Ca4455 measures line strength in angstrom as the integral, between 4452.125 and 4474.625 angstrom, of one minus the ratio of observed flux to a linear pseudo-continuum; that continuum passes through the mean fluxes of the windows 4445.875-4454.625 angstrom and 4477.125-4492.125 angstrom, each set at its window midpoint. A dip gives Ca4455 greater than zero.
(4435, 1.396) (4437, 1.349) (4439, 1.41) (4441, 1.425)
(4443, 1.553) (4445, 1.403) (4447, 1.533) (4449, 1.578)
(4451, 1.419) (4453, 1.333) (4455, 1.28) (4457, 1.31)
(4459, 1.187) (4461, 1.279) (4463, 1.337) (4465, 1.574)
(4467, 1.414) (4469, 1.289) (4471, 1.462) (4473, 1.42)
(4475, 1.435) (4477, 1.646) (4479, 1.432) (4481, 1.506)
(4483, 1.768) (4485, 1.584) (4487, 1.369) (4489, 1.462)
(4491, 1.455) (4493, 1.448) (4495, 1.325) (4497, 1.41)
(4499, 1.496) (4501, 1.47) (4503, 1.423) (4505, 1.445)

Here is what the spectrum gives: 1.9 angstrom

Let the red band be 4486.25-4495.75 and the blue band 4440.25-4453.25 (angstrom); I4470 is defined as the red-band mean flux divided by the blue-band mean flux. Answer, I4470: 0.96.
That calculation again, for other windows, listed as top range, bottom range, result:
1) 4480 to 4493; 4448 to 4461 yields 1.13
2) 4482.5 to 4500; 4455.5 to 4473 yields 1.08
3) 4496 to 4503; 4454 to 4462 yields 1.15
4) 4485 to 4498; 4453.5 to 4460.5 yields 1.13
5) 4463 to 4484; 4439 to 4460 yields 1.06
